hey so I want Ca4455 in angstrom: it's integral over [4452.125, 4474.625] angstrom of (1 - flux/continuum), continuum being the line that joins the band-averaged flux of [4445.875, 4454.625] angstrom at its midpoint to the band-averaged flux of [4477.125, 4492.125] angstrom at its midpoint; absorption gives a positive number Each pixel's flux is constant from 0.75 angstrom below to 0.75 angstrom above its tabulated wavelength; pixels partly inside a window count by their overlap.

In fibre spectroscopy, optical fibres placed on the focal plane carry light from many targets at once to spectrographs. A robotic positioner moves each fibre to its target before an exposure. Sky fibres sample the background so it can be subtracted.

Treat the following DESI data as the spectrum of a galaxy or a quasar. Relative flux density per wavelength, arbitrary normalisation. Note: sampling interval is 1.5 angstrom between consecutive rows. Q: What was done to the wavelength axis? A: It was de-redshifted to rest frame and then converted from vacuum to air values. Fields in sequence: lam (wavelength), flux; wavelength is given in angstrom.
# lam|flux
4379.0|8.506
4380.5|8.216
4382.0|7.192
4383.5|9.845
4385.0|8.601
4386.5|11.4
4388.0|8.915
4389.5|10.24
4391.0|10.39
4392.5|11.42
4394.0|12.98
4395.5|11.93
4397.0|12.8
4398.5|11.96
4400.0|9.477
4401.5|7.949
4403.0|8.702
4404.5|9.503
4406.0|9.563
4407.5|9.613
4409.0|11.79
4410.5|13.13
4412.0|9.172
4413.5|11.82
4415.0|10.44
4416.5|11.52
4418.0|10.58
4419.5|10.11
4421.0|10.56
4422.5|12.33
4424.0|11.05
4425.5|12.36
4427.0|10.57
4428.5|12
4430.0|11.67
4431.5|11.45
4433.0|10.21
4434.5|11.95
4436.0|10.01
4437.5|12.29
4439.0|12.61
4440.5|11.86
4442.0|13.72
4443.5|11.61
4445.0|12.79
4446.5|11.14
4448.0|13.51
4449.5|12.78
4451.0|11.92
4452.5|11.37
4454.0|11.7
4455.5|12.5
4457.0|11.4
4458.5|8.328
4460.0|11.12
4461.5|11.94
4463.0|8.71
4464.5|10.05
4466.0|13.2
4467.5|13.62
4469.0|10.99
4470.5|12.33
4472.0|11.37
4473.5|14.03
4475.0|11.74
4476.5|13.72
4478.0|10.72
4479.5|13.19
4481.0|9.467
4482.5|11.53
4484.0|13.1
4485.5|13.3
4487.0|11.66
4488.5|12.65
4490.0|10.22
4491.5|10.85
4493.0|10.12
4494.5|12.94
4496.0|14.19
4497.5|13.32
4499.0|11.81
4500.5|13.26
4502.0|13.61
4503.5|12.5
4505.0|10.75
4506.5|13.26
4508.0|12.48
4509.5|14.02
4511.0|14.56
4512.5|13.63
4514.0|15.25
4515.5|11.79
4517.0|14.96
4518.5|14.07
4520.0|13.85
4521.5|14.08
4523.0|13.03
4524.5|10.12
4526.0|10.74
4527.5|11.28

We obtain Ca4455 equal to 0.8 angstrom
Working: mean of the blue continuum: 12.1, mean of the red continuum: 11.7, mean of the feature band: 11.5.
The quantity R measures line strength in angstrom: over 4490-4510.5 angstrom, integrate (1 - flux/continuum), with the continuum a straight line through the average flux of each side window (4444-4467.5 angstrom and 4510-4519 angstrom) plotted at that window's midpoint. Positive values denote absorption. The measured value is 1.5 angstrom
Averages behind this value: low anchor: 11.6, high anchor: 14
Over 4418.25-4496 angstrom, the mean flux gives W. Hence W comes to 11.7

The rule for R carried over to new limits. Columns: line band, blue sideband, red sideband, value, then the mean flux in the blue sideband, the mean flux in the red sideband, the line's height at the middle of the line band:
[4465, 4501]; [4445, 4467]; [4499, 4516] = 0.4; 11.5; 13.2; 12.4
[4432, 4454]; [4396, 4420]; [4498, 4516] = -1.0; 10.5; 13.1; 11.4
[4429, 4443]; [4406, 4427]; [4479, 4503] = -0.5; 11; 12.2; 11.3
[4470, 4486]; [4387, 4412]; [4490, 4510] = -0.2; 10.6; 12.4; 12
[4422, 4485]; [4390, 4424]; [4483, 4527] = -0.2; 10.8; 12.7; 11.7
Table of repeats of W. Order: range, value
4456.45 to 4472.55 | 11.2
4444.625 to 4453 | 12.3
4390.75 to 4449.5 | 11.3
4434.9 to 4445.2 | 12.1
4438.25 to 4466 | 11.7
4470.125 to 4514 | 12.5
